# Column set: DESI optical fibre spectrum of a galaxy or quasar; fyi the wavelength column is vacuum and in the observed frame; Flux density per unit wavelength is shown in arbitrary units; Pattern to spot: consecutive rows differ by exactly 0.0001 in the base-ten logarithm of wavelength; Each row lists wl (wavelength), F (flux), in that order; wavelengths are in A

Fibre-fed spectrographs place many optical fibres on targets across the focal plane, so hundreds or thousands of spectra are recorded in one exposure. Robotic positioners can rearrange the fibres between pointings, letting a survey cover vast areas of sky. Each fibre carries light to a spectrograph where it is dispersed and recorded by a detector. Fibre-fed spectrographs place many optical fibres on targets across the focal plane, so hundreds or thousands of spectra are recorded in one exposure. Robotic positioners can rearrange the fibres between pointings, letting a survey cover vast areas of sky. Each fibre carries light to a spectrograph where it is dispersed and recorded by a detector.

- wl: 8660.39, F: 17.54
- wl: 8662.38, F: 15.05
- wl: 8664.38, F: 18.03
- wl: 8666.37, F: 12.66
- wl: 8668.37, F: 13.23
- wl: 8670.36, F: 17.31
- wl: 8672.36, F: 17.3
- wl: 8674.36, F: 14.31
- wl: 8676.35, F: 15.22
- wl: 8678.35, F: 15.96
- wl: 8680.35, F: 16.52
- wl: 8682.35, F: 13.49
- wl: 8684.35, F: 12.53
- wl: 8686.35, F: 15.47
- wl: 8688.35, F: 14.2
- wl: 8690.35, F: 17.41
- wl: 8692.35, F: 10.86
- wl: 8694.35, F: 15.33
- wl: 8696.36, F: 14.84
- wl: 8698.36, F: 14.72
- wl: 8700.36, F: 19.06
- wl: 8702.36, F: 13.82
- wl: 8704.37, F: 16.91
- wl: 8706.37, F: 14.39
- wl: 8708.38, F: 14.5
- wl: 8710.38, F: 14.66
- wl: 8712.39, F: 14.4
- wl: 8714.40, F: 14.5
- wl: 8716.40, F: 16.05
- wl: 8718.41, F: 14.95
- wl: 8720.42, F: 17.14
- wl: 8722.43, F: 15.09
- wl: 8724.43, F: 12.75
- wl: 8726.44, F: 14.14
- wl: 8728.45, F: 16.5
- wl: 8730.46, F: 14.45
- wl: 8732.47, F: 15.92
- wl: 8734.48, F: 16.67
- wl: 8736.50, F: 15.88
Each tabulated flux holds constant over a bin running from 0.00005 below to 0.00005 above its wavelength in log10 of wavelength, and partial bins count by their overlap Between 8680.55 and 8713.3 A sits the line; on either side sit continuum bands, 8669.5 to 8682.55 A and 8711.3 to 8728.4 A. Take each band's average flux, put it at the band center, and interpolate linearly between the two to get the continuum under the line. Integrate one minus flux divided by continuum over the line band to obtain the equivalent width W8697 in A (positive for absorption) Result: 1.3 A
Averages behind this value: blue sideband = 15.8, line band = 14.8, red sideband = 15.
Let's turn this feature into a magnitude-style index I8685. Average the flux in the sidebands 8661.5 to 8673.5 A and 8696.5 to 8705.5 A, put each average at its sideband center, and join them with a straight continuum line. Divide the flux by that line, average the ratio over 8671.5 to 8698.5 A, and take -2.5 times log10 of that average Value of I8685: 0.07 mag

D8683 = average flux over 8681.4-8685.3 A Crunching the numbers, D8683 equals 13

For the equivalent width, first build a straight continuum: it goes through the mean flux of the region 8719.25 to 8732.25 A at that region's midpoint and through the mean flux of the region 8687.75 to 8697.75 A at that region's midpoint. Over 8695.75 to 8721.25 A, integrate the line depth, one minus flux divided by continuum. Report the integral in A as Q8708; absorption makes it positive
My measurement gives -1.0 A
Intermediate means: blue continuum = 14.5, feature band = 15.4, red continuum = 15.1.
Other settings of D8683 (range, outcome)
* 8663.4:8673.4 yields 15.7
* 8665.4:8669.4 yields 13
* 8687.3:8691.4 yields 15.7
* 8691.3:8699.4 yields 14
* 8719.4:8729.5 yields 15.1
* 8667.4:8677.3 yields 15.5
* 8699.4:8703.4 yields 16.4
